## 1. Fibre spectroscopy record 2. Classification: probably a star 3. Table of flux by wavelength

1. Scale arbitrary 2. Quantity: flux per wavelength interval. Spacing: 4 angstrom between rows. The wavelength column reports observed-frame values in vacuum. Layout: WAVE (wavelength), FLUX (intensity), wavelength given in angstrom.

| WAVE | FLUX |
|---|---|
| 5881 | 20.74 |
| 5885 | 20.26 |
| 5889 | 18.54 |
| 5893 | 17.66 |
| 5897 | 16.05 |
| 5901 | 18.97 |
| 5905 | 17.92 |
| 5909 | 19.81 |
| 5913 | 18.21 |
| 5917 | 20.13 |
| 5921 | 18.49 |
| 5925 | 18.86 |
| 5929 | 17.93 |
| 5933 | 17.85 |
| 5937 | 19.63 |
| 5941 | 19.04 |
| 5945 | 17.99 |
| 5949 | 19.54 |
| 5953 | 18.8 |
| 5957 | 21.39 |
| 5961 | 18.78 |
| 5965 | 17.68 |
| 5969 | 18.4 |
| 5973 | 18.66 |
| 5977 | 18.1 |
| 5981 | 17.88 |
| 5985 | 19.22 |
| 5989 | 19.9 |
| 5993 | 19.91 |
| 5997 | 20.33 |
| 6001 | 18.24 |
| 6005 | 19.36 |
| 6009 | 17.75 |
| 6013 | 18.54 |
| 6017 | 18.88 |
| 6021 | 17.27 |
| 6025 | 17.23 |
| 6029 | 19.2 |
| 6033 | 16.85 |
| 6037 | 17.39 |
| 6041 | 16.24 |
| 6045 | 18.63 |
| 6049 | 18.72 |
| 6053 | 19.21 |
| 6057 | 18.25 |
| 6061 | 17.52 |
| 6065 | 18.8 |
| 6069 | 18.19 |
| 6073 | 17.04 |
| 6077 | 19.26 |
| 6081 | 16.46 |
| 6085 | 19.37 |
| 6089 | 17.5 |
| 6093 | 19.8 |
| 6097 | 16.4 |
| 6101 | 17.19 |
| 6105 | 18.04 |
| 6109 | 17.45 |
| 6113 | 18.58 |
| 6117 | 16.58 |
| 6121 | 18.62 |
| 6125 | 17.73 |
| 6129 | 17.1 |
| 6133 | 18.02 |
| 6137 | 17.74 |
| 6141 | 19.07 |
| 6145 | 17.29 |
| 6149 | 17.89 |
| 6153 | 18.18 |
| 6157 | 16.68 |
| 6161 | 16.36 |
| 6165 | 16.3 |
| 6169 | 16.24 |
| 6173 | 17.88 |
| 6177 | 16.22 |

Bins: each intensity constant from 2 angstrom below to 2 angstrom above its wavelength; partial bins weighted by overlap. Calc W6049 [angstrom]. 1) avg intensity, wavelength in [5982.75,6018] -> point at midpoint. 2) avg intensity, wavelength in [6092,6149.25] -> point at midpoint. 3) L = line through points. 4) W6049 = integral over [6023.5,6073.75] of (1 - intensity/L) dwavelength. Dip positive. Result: 1.7 angstrom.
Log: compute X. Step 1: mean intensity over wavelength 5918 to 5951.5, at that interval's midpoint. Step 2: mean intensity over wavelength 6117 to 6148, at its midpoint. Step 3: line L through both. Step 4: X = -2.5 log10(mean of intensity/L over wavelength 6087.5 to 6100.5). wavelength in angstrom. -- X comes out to 0.01 mag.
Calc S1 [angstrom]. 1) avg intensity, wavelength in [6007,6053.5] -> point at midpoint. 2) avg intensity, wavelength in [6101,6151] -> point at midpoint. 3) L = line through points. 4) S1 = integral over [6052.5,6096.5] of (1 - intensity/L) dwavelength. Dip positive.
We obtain -0.8 angstrom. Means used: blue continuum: 18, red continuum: 17.8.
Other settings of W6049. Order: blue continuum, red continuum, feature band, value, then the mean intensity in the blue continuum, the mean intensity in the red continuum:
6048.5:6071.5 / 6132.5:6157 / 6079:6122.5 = 0.9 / 18.4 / 17.9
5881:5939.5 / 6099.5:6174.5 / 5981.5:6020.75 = -1.7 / 18.7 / 17.5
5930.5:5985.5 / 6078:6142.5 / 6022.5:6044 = 1.0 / 18.8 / 17.9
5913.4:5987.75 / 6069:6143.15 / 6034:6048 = 0.6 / 18.8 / 17.9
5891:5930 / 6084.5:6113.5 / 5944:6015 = -2.7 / 18.4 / 17.9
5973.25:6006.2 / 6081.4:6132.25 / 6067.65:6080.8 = 0.2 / 19.1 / 17.8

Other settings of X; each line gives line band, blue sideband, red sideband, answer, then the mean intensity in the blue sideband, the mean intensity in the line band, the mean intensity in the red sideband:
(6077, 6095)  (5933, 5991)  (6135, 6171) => -0.03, 18.9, 18.4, 17.3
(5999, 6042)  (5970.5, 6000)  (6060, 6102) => 0.04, 19.1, 17.9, 18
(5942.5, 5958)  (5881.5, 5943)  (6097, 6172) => -0.05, 18.7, 19.3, 17.5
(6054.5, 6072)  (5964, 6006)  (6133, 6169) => 0.00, 18.9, 18.2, 17.4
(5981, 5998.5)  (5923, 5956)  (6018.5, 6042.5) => -0.09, 18.8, 19.6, 17.4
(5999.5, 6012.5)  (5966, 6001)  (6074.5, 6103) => 0.02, 19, 18.5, 18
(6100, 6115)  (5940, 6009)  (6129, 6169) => 0.00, 19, 17.9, 17.4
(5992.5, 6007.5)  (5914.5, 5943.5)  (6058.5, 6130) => -0.05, 18.8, 19.4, 17.9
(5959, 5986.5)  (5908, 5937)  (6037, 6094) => 0.01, 18.8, 18.4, 18.2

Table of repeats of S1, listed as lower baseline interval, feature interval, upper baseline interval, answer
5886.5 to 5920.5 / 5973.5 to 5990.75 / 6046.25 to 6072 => -0.3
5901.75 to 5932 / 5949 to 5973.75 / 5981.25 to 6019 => -0.1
